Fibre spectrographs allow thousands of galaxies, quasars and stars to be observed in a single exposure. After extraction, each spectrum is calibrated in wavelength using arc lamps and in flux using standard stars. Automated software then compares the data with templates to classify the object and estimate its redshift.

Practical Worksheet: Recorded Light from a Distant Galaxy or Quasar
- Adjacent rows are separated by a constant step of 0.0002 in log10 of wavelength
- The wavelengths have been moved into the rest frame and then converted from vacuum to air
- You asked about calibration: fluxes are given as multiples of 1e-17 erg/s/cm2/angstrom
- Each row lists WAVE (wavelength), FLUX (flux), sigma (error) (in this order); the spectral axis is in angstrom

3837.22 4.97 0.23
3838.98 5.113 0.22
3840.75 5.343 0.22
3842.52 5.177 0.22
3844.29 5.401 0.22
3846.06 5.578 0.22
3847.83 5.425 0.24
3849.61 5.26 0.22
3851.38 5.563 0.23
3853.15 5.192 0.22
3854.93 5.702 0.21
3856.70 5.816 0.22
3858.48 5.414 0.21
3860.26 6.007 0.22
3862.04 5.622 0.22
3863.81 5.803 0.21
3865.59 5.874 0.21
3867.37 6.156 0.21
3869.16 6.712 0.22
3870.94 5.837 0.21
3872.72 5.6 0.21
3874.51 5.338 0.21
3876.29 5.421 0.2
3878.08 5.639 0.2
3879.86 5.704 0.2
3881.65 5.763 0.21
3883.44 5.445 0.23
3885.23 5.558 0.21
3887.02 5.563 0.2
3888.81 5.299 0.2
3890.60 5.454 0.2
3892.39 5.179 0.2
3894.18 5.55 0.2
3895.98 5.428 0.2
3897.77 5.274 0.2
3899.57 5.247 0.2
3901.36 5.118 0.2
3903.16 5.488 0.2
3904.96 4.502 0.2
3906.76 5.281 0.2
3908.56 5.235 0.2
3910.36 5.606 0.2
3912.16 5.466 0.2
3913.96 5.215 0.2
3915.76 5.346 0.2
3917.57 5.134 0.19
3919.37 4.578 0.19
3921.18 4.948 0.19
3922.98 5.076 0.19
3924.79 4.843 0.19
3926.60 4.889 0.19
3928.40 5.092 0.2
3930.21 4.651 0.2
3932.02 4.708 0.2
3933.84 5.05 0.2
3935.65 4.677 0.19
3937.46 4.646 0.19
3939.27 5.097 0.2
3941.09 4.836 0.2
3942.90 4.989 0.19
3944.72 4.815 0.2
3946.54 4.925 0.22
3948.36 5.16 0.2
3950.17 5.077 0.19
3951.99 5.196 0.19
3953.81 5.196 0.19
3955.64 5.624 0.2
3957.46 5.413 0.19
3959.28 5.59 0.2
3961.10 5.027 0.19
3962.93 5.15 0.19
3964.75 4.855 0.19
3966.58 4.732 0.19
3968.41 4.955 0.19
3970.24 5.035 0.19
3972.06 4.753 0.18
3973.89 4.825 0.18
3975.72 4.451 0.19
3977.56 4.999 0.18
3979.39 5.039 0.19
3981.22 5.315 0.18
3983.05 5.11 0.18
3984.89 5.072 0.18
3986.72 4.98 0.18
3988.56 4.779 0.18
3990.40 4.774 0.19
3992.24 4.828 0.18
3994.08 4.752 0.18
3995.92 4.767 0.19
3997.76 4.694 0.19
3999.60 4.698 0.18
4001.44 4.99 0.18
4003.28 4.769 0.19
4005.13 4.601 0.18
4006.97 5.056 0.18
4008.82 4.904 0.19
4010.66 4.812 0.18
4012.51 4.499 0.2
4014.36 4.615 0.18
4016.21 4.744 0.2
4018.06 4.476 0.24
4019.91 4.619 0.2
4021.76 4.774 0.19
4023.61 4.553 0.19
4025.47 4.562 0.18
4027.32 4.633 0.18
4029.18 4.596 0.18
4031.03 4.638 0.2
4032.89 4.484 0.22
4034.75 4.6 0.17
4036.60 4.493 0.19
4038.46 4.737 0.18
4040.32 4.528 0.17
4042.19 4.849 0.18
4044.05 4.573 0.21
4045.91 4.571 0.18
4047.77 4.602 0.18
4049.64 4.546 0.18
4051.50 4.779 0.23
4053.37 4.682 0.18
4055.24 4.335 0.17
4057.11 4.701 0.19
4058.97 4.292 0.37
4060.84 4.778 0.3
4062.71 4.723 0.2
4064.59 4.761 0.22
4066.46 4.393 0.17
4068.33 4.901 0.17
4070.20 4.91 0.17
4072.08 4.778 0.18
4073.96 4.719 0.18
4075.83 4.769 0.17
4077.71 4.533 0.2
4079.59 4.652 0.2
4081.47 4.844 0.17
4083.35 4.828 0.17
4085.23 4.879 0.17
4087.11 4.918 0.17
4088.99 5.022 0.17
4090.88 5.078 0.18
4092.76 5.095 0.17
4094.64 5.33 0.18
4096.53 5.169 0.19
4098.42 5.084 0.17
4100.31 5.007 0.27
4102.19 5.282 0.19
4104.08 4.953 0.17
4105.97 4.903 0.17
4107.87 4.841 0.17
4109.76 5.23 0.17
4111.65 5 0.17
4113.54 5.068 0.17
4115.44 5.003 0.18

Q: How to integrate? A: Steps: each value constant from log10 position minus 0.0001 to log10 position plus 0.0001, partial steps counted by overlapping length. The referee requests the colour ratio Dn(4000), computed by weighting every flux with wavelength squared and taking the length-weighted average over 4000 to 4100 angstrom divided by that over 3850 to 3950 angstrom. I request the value 1.0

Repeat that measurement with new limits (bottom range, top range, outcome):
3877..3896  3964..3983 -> 0.93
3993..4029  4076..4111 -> 1.10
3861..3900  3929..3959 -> 0.92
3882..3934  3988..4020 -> 0.96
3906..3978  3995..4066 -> 0.97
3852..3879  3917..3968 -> 0.91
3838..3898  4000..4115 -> 0.94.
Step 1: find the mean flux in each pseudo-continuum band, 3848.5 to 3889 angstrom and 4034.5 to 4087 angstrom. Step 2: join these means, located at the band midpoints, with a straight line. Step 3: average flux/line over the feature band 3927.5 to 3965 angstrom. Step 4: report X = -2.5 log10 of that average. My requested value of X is 0.05 mag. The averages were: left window 5.67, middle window 5.04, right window 4.68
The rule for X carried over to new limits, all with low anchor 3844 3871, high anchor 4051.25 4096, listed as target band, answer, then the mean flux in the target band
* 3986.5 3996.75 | 0.074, 4.8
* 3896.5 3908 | 0.073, 5.16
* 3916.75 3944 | 0.110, 4.88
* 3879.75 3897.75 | 0.021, 5.47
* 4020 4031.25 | 0.082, 4.63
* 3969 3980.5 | 0.075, 4.86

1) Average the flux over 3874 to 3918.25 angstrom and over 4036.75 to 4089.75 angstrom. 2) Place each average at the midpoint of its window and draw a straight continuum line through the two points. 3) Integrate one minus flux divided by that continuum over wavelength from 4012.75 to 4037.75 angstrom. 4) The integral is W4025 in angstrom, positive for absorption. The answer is 1.3 angstrom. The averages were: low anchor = 5.37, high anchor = 4.7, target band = 4.6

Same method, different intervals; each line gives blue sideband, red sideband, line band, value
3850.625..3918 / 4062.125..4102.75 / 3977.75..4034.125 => 3.97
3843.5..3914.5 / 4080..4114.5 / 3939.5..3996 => 3.33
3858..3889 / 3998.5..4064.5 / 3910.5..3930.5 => 1.29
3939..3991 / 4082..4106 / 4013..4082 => 5.46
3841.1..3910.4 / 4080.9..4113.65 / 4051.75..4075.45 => 2.02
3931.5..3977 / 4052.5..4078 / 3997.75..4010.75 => 0.06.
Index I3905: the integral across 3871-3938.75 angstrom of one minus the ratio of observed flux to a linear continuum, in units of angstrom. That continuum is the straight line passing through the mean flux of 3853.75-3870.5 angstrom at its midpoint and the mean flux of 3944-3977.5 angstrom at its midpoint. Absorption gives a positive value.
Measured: 3.7 angstrom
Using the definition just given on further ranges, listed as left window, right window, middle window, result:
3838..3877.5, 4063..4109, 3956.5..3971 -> 0.5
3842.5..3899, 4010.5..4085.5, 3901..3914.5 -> 0.4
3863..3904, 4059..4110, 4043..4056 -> 1.1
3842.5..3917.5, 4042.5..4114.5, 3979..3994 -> 0.5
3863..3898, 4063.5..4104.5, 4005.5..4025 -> 1.7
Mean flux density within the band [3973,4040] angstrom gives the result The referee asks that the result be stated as 4.75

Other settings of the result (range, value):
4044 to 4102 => 4.79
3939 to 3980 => 5.03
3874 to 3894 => 5.49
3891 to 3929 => 5.17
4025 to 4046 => 4.61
